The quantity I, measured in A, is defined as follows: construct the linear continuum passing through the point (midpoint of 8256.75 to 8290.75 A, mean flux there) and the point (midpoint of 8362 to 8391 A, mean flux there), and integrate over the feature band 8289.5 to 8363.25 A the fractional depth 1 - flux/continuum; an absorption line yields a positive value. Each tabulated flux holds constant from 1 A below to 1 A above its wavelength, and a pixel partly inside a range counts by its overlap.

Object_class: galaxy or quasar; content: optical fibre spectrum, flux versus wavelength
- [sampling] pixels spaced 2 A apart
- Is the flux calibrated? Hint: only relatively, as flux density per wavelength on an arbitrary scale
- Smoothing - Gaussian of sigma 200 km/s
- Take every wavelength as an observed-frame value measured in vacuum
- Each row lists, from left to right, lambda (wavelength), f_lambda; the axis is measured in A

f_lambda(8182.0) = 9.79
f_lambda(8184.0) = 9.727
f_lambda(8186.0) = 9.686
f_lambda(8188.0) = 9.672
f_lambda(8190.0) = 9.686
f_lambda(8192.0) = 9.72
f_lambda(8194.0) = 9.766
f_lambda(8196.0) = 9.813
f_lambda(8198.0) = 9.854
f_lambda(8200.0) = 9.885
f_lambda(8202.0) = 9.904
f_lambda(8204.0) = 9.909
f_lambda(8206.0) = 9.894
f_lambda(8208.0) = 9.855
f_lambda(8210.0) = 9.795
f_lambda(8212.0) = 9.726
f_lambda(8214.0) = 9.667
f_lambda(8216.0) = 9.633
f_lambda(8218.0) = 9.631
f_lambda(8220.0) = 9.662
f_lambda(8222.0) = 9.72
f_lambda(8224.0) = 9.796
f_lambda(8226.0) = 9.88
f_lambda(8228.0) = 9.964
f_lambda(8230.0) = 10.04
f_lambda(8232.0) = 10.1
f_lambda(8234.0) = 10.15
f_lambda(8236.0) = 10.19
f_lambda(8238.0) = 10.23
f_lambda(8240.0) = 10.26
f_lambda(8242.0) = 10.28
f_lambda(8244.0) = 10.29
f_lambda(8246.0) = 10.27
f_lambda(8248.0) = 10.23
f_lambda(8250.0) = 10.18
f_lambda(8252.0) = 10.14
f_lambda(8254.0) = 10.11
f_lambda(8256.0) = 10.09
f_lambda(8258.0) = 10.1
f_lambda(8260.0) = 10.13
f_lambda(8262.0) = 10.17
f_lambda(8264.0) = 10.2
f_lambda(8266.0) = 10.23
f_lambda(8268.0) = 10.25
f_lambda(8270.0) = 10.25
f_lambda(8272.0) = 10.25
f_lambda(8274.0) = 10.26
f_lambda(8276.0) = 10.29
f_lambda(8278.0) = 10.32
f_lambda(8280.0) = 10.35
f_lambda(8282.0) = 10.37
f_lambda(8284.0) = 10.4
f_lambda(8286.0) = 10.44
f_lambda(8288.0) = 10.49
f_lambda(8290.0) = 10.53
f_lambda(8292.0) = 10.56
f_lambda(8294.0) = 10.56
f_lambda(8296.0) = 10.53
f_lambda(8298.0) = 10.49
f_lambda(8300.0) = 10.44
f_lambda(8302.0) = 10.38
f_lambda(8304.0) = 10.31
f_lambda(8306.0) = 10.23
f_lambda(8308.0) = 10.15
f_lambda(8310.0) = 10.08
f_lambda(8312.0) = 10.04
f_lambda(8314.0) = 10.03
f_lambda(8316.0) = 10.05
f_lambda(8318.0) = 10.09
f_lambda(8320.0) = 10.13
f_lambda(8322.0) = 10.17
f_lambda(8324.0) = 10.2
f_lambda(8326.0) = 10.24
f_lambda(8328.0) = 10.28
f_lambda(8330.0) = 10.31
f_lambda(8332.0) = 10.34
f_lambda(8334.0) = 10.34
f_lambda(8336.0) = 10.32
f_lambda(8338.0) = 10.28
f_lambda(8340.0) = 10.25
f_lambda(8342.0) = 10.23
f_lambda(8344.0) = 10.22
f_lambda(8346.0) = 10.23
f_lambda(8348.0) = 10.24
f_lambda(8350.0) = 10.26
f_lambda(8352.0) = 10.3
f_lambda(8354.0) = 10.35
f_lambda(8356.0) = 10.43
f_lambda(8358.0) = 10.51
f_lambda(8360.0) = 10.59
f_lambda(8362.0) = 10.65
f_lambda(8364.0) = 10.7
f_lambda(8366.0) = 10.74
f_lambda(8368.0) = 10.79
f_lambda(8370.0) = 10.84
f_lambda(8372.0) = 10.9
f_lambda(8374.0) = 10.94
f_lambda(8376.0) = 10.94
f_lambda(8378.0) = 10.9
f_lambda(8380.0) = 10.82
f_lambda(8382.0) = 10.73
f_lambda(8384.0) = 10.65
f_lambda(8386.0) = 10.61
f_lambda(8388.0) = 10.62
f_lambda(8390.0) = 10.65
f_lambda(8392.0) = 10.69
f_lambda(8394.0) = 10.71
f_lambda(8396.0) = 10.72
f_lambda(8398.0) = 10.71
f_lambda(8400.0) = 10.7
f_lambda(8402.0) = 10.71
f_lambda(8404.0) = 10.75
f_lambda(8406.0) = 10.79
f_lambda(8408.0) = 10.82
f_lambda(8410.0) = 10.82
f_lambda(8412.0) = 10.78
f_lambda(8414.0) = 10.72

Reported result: 1.6 A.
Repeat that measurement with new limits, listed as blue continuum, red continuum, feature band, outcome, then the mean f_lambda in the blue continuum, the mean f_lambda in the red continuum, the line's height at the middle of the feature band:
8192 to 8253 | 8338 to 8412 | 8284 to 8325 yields 0.1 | 9.95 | 10.6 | 10.3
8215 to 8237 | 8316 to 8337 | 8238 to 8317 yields -1.7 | 9.89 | 10.2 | 10.1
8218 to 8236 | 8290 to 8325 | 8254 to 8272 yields -0.2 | 9.91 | 10.3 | 10.1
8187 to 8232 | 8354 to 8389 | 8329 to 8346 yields 0.4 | 9.8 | 10.7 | 10.5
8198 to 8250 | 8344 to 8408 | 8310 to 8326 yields 0.4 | 9.96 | 10.6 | 10.4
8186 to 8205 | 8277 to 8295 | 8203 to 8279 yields 0.5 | 9.79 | 10.4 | 10.1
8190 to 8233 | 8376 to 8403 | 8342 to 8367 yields 0.3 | 9.82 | 10.7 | 10.5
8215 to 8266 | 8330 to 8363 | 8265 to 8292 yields -0.5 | 10.1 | 10.3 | 10.2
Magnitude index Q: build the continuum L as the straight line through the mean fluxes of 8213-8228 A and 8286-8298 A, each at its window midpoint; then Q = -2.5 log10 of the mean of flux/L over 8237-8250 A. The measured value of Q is -0.03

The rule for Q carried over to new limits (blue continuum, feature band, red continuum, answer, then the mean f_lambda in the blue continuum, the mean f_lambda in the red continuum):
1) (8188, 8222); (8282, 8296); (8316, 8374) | -0.04 mag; 9.77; 10.4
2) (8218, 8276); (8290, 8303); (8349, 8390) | -0.02 mag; 10.1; 10.7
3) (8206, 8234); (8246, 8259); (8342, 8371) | -0.02 mag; 9.82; 10.5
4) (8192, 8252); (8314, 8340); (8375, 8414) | 0.02 mag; 9.95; 10.7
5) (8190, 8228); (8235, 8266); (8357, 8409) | -0.02 mag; 9.79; 10.7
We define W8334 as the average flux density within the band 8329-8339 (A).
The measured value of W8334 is 10.3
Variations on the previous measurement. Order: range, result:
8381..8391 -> 10.7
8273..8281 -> 10.3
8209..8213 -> 9.76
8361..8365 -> 10.7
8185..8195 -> 9.71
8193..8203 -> 9.84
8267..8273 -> 10.2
